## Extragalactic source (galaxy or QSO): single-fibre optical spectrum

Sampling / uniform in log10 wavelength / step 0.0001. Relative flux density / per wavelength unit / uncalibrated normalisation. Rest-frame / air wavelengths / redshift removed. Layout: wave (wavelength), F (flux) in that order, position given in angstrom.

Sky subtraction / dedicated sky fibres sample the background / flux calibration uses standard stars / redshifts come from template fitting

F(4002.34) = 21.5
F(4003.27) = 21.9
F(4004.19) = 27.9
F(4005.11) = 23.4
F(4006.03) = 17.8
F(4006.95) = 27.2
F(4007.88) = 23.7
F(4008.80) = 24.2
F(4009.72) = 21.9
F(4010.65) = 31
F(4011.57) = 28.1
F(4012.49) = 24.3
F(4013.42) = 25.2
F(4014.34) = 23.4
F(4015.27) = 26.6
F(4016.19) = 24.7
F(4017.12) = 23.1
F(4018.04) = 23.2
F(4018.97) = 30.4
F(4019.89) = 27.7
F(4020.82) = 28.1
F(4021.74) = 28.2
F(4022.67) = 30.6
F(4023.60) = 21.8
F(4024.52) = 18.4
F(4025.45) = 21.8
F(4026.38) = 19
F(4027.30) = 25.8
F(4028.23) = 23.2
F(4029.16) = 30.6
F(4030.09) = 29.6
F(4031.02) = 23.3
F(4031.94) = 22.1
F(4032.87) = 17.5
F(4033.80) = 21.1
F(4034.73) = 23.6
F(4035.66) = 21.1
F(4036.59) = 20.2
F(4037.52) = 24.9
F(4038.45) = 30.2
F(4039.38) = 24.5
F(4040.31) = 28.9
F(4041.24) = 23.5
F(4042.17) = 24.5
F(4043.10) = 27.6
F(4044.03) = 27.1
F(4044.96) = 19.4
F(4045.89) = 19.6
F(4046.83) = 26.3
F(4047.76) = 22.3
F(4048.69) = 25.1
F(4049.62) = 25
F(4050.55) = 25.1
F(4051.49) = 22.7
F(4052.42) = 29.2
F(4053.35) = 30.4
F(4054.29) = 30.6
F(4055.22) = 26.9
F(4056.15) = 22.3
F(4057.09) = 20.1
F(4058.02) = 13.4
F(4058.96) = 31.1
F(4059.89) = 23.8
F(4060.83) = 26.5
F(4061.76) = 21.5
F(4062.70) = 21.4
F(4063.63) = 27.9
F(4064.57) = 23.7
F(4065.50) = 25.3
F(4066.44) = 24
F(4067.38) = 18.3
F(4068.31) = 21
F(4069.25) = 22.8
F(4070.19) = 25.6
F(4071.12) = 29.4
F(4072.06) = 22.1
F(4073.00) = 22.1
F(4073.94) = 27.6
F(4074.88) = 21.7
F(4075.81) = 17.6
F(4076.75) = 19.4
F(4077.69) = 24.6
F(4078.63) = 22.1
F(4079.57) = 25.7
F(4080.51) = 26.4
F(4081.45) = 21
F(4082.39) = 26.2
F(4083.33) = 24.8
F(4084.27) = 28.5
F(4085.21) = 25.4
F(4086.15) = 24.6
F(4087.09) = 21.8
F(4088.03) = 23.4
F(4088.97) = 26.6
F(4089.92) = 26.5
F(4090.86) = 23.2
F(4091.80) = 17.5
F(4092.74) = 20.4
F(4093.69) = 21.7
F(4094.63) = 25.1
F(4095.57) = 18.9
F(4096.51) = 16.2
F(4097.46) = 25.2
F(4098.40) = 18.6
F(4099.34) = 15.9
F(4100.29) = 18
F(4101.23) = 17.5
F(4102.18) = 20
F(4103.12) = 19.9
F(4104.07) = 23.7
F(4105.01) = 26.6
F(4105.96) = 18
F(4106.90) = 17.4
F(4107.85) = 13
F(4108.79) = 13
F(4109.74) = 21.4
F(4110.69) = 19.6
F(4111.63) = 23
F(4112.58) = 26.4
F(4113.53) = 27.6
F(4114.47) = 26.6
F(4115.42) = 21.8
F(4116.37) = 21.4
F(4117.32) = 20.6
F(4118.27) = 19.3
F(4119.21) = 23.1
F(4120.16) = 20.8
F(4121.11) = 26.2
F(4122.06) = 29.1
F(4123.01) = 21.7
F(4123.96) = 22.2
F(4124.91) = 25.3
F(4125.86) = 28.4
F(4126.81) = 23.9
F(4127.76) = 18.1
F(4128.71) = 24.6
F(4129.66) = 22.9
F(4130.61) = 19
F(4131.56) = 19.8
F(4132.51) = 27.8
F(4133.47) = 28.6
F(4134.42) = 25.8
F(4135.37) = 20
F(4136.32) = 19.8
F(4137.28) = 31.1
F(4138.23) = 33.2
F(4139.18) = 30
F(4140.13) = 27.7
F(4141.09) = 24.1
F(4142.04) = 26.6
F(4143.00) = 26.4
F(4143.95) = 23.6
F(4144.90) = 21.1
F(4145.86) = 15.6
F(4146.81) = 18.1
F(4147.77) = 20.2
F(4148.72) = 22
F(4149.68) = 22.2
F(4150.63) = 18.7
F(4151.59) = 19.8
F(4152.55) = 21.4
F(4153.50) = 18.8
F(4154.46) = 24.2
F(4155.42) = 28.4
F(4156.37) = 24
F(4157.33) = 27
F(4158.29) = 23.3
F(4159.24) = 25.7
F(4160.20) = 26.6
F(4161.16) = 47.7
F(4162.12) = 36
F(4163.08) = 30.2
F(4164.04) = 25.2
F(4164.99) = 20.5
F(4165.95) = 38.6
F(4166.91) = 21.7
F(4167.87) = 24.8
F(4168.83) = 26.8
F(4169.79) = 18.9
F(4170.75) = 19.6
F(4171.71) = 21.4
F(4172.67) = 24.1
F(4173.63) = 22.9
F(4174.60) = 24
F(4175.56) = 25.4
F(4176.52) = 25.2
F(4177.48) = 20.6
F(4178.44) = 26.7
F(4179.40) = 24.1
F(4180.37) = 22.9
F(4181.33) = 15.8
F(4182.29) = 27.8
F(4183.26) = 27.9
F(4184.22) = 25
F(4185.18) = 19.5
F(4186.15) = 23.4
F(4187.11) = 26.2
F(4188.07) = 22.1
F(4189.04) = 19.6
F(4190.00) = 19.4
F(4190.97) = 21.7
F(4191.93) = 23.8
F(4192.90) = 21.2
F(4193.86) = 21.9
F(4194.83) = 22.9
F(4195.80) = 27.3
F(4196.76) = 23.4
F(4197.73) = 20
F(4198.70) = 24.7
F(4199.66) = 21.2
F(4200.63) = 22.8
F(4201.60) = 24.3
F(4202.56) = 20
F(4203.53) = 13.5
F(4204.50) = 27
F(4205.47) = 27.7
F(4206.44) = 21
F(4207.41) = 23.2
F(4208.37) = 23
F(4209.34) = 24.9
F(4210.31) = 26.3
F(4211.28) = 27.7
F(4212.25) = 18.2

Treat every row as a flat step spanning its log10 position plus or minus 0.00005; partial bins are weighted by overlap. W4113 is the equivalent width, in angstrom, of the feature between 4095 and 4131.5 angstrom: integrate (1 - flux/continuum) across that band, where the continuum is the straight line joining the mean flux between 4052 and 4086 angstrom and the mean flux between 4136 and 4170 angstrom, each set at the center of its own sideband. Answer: 4.95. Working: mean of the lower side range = 24.2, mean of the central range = 21.4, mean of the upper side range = 25.4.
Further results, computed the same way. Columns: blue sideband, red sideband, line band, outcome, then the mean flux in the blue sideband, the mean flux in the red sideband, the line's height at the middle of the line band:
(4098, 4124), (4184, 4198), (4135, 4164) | -4.4 angstrom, 21.1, 22.5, 21.8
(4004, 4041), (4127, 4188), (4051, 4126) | 5.2 angstrom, 24.7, 24.4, 24.5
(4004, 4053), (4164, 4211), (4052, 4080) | 0.5 angstrom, 24.6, 23.3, 24.3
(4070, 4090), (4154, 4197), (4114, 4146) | 0.5 angstrom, 24.2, 24.8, 24.5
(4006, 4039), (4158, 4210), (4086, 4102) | 2.1 angstrom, 24.6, 24.2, 24.4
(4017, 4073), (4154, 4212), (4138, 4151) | 0.5 angstrom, 24.4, 24.3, 24.4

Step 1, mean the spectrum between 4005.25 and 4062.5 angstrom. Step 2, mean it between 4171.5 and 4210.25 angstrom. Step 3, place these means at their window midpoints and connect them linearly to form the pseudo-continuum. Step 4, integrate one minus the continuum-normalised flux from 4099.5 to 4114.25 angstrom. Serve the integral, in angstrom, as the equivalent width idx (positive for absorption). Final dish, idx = 2.2 angstrom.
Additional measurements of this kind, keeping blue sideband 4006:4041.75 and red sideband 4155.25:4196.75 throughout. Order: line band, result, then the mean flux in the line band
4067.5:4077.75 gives 0.8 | 22.9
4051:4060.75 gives -0.2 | 25.1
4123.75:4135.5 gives 0.5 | 23.7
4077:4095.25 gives 0.6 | 23.9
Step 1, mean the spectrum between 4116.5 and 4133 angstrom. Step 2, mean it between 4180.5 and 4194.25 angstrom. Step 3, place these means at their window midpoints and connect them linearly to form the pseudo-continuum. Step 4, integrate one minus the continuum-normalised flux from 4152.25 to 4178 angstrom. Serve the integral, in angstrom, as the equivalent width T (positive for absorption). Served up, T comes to -3.4 angstrom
